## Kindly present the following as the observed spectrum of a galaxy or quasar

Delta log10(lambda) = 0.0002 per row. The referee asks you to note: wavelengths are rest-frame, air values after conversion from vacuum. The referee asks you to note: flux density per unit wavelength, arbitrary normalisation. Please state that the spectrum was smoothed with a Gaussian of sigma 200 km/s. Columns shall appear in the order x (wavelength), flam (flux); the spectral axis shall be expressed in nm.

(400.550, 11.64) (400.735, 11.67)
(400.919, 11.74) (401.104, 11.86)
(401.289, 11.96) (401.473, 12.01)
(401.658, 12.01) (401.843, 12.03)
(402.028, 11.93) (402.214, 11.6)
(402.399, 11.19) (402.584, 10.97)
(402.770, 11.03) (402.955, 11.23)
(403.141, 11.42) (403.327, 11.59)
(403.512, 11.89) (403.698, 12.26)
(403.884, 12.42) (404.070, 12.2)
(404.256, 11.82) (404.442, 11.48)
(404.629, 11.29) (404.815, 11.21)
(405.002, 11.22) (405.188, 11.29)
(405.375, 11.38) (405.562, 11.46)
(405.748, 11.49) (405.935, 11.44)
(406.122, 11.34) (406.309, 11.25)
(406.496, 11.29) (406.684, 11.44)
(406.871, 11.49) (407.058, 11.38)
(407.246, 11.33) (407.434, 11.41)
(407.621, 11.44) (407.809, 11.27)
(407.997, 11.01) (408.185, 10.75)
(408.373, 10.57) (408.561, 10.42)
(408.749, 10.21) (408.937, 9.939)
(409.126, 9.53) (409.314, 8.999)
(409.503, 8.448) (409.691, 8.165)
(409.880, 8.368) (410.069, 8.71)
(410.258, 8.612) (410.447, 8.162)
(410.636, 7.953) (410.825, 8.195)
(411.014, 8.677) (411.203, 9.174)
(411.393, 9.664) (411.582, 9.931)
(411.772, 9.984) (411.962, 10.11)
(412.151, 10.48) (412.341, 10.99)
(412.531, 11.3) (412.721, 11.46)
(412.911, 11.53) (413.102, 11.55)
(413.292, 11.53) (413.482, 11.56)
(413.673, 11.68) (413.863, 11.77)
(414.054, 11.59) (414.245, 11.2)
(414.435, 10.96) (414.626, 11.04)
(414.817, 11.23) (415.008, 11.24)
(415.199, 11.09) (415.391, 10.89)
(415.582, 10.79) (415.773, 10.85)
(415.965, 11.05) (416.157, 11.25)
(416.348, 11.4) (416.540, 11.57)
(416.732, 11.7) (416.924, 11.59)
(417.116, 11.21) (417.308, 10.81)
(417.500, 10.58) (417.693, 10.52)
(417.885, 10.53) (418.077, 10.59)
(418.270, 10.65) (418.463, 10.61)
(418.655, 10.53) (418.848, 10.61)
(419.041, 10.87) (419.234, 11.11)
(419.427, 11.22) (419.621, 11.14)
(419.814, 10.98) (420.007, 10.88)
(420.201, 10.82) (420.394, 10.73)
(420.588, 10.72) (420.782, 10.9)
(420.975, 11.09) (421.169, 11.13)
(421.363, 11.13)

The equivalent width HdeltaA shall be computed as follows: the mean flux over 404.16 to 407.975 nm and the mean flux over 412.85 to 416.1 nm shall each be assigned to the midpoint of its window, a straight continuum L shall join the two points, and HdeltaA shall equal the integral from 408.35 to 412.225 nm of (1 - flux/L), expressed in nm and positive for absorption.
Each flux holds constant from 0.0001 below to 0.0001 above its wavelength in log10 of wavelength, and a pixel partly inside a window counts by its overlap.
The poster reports 0.72 nm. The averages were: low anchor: 11.4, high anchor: 11.3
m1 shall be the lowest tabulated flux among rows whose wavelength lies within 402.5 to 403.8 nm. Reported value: 10.97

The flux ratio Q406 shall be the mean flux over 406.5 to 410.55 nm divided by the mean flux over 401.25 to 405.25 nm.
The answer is 0.87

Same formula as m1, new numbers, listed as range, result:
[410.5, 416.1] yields 7.953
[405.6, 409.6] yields 8.448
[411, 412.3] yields 8.677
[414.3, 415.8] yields 10.79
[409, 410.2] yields 8.165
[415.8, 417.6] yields 10.58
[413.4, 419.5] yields 10.52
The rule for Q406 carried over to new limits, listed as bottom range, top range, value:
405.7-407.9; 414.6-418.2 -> 0.97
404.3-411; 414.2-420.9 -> 1.06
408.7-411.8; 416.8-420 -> 1.21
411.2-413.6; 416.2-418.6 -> 1.02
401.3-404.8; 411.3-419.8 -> 0.94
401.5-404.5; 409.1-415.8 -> 0.87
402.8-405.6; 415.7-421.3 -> 0.94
